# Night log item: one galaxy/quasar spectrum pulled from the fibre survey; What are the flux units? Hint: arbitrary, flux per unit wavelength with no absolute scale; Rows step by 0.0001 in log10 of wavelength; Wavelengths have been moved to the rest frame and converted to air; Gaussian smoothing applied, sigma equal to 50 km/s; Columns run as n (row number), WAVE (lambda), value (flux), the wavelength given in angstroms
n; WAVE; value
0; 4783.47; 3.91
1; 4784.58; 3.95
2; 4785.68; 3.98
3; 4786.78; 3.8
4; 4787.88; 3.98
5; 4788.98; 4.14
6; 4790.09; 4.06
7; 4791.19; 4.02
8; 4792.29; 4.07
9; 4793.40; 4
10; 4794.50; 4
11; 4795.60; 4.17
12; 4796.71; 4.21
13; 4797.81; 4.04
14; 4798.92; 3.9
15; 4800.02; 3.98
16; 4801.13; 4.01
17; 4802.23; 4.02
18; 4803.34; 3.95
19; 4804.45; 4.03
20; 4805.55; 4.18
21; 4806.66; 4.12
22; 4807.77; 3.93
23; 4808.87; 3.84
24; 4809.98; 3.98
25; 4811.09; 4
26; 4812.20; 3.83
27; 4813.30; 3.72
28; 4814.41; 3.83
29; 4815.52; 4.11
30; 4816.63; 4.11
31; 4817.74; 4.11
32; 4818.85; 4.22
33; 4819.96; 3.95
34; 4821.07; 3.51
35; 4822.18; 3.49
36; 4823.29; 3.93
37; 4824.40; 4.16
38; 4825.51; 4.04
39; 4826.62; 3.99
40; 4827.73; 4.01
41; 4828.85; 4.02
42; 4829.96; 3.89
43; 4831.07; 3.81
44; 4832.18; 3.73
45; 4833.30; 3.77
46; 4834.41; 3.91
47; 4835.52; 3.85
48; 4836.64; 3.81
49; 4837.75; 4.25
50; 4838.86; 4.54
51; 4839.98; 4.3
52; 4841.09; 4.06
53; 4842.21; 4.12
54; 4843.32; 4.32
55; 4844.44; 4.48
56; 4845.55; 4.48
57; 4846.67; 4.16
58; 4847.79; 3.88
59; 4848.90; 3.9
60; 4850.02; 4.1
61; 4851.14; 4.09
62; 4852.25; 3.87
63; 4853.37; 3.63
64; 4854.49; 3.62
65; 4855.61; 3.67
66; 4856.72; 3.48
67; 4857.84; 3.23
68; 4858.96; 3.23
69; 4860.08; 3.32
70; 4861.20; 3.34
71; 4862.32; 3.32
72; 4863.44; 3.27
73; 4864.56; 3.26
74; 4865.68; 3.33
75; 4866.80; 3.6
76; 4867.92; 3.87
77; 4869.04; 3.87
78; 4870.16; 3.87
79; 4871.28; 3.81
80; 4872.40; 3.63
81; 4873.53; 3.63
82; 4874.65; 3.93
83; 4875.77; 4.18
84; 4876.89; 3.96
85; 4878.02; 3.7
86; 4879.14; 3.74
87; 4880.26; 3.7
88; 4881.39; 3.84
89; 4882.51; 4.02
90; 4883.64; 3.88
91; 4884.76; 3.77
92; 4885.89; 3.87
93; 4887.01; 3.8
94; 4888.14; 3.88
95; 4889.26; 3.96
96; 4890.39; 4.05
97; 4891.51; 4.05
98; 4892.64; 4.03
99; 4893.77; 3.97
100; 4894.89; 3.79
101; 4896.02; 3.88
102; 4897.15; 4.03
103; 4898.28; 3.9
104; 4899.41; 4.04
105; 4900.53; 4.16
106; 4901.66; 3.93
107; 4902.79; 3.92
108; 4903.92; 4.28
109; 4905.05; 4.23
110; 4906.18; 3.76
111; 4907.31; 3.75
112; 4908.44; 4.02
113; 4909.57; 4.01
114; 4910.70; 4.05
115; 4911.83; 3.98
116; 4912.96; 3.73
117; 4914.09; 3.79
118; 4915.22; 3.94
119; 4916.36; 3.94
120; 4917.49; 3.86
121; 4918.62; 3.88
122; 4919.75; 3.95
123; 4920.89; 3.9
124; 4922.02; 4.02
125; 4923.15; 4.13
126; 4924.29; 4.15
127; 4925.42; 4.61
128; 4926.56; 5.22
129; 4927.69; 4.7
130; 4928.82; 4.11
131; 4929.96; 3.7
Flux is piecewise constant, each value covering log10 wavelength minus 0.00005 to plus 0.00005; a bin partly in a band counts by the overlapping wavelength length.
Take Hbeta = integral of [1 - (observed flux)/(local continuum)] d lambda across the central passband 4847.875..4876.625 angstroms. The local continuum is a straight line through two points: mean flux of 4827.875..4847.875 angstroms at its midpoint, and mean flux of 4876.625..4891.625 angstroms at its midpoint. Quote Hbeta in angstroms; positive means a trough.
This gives 2.3 angstroms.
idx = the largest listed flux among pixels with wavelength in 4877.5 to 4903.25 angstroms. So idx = 4.16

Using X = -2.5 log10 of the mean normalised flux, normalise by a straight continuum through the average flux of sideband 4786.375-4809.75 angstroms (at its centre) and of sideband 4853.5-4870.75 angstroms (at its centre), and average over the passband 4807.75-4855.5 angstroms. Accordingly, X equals -0.07 mag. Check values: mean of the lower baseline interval 4.02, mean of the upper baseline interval 3.49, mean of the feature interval 3.98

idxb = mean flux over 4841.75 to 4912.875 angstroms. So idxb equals 3.85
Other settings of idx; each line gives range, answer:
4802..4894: 4.54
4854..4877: 4.18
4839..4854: 4.48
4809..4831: 4.22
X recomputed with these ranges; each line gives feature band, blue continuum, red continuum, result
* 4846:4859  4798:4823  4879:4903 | 0.048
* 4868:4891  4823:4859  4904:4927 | 0.041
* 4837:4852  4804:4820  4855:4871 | -0.145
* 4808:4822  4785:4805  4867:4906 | 0.020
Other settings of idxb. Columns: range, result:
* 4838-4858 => 4.02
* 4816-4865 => 3.87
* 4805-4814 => 3.95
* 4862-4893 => 3.78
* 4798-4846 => 4.01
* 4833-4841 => 4.07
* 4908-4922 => 3.92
